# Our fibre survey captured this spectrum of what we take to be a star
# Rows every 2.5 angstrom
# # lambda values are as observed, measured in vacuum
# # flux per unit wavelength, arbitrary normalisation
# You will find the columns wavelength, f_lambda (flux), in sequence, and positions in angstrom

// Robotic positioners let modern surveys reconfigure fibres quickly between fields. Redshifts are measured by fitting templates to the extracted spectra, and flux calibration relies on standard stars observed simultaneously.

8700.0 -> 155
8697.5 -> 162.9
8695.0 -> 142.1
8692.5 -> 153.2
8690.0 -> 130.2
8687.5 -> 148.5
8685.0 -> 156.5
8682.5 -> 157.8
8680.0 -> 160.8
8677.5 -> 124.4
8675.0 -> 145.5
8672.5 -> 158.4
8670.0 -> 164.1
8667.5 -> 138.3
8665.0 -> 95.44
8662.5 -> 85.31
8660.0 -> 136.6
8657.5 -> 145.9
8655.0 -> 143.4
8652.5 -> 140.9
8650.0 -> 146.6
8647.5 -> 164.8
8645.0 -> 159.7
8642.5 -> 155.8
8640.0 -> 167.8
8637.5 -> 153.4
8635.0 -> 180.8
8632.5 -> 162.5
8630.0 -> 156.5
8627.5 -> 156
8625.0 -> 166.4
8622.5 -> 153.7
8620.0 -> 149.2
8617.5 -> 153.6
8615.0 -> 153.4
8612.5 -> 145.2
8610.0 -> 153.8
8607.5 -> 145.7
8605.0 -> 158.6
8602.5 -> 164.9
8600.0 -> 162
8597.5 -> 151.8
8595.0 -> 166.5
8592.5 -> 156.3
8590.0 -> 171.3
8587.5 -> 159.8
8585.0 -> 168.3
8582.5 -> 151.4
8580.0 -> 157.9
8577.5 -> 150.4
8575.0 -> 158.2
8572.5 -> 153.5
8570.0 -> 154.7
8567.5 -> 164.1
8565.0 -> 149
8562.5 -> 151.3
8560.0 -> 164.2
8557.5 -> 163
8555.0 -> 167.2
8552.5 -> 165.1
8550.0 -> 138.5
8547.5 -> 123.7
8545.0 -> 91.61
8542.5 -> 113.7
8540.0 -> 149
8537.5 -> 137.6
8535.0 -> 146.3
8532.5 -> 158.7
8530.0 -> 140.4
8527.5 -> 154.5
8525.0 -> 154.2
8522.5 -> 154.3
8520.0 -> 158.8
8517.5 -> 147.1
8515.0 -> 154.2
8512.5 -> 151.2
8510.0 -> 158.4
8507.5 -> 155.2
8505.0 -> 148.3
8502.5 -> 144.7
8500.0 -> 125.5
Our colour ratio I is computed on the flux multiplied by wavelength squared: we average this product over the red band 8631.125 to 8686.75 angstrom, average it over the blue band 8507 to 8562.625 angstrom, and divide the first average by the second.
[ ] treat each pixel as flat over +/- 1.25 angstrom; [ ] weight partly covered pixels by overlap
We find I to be 1.03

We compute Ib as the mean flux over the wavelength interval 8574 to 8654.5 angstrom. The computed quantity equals 157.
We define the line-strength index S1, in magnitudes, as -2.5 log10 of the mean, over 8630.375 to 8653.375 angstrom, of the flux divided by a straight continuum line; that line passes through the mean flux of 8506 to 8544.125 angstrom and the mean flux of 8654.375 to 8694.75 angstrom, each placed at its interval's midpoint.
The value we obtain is -0.12 mag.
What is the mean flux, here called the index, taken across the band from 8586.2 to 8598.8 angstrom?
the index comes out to 161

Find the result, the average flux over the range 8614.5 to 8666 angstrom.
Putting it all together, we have 149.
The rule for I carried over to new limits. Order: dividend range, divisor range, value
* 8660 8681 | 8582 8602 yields 0.84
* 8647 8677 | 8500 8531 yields 0.95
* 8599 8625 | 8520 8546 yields 1.11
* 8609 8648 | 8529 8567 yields 1.12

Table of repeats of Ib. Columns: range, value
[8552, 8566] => 160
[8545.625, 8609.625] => 156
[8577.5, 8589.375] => 159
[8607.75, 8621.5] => 151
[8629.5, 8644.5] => 163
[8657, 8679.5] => 133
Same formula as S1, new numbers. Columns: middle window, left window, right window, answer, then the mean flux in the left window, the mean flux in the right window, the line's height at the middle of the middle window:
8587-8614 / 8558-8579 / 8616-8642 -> 0.00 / 156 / 160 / 158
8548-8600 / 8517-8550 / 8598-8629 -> -0.07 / 141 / 155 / 148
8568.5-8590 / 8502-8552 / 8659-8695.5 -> -0.11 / 144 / 140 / 143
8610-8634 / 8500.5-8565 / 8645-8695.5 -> -0.08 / 147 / 142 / 144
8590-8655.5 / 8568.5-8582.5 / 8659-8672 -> -0.13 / 155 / 126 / 140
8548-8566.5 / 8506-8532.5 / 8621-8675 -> -0.03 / 153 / 149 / 152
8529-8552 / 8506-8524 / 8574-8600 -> 0.16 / 154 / 159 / 156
